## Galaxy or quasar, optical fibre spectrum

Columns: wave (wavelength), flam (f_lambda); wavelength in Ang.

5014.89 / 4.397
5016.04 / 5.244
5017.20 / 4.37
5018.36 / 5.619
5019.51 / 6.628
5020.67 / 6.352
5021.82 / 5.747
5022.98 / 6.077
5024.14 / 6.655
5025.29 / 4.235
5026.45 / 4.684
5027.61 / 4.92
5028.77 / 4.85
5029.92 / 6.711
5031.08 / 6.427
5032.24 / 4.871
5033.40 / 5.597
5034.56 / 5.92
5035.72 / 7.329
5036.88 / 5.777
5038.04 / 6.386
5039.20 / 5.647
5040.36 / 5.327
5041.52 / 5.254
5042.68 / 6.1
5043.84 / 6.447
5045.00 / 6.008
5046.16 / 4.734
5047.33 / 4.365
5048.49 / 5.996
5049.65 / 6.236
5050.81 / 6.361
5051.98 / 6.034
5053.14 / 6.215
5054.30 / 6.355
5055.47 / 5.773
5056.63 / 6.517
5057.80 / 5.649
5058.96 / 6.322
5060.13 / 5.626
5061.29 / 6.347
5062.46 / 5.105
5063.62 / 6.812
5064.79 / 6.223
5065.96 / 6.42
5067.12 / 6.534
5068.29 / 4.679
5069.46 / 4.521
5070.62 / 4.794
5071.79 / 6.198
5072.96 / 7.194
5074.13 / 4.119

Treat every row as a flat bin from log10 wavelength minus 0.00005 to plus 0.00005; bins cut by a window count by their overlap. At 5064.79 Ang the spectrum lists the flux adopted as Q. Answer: 6.223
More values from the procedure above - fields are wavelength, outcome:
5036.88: 5.777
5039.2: 5.647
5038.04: 6.386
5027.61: 4.92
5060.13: 5.626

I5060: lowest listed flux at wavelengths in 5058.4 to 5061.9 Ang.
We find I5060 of 5.626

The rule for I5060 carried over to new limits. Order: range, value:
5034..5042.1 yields 5.254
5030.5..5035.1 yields 4.871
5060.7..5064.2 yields 5.105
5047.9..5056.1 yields 5.773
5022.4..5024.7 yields 6.077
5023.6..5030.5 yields 4.235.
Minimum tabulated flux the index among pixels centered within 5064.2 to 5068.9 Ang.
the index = 4.679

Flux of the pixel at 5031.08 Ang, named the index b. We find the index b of 6.427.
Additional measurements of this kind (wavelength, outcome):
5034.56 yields 5.92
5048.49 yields 5.996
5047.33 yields 4.365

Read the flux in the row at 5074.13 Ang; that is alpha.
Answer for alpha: 4.119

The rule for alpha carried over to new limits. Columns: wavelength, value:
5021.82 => 5.747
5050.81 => 6.361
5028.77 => 4.85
